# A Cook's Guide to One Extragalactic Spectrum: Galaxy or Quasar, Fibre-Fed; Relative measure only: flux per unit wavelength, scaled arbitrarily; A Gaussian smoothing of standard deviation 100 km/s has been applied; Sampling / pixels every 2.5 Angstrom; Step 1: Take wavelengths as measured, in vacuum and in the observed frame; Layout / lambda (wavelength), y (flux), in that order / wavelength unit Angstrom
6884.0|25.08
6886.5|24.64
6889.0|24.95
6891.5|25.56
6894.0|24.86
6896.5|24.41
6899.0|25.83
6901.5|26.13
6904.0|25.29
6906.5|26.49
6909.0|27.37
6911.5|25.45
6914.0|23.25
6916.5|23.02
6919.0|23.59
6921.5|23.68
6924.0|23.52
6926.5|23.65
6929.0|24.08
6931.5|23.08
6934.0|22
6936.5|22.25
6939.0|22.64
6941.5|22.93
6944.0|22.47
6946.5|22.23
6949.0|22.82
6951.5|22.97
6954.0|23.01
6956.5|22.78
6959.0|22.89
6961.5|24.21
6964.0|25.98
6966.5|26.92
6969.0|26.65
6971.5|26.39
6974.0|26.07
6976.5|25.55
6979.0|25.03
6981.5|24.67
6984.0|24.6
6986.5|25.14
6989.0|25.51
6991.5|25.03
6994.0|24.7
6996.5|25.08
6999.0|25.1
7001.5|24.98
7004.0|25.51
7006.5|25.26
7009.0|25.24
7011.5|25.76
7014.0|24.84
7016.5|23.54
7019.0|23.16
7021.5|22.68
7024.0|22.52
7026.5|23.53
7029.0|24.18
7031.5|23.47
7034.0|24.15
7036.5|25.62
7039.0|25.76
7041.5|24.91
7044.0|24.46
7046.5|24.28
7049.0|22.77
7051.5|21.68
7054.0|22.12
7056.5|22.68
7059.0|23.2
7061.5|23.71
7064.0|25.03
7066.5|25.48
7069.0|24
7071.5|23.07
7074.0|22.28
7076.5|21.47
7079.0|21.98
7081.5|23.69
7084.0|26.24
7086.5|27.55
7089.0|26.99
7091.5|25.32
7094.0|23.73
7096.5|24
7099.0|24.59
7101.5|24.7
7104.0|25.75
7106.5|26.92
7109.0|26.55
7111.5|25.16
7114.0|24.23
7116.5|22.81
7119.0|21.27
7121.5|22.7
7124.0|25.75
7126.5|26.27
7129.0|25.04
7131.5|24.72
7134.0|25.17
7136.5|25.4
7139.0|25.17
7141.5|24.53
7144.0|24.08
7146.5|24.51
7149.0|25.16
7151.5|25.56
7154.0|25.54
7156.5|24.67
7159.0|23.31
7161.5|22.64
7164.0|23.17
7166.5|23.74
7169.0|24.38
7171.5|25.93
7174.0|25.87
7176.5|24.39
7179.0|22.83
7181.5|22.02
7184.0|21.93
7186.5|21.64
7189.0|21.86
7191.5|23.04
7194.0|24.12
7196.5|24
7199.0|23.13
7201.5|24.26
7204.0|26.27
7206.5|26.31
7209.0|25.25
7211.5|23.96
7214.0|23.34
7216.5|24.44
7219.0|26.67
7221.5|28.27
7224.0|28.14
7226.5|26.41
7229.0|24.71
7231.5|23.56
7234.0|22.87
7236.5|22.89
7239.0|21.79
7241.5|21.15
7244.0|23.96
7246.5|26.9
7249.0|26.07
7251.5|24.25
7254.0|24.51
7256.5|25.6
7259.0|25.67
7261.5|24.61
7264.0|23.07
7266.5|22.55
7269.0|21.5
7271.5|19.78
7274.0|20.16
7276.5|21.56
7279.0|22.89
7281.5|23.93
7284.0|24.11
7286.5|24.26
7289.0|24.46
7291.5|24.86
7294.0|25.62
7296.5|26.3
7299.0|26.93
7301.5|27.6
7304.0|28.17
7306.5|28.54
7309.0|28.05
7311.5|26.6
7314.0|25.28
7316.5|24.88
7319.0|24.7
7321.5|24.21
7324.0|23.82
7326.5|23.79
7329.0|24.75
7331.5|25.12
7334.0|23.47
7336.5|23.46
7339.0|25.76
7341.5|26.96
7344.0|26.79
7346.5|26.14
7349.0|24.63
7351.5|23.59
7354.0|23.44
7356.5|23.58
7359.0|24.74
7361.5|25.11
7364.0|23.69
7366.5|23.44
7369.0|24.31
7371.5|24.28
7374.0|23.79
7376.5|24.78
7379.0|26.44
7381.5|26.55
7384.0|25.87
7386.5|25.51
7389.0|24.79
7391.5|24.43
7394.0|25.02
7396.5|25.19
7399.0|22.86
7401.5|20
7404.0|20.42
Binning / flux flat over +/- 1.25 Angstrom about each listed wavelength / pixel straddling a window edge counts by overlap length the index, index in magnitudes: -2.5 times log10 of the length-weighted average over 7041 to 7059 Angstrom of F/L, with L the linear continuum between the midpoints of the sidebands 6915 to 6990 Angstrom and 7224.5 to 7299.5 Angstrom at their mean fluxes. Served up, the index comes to 0.04 mag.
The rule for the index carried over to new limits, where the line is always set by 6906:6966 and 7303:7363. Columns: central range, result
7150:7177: 0.00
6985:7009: -0.06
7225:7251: 0.03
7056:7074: 0.01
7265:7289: 0.12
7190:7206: 0.02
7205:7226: -0.05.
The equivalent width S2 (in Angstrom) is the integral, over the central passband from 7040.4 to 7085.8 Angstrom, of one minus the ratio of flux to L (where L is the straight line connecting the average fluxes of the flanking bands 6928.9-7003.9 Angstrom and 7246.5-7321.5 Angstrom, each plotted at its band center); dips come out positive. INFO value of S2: 1.62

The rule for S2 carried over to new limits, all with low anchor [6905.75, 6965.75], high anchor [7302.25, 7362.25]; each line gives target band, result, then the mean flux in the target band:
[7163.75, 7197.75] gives 1.54 Angstrom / 23.5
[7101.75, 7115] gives -0.74 Angstrom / 25.7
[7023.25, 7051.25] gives -0.08 Angstrom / 24.1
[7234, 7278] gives 2.92 Angstrom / 23.3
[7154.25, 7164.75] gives 0.37 Angstrom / 23.7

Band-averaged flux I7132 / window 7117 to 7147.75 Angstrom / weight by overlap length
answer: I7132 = 24.5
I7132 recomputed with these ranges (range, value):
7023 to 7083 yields 23.6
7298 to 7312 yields 27.7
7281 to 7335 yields 25.5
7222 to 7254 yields 24.5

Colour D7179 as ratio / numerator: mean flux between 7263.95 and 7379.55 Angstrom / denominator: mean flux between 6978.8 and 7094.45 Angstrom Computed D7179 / 1.0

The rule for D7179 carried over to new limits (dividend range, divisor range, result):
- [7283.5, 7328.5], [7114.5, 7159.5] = 1.05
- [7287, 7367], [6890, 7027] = 1.04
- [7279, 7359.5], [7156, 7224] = 1.04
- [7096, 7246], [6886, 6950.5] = 1.01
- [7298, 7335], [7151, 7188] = 1.08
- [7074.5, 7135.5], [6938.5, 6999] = 1.01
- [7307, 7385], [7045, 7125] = 1.03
